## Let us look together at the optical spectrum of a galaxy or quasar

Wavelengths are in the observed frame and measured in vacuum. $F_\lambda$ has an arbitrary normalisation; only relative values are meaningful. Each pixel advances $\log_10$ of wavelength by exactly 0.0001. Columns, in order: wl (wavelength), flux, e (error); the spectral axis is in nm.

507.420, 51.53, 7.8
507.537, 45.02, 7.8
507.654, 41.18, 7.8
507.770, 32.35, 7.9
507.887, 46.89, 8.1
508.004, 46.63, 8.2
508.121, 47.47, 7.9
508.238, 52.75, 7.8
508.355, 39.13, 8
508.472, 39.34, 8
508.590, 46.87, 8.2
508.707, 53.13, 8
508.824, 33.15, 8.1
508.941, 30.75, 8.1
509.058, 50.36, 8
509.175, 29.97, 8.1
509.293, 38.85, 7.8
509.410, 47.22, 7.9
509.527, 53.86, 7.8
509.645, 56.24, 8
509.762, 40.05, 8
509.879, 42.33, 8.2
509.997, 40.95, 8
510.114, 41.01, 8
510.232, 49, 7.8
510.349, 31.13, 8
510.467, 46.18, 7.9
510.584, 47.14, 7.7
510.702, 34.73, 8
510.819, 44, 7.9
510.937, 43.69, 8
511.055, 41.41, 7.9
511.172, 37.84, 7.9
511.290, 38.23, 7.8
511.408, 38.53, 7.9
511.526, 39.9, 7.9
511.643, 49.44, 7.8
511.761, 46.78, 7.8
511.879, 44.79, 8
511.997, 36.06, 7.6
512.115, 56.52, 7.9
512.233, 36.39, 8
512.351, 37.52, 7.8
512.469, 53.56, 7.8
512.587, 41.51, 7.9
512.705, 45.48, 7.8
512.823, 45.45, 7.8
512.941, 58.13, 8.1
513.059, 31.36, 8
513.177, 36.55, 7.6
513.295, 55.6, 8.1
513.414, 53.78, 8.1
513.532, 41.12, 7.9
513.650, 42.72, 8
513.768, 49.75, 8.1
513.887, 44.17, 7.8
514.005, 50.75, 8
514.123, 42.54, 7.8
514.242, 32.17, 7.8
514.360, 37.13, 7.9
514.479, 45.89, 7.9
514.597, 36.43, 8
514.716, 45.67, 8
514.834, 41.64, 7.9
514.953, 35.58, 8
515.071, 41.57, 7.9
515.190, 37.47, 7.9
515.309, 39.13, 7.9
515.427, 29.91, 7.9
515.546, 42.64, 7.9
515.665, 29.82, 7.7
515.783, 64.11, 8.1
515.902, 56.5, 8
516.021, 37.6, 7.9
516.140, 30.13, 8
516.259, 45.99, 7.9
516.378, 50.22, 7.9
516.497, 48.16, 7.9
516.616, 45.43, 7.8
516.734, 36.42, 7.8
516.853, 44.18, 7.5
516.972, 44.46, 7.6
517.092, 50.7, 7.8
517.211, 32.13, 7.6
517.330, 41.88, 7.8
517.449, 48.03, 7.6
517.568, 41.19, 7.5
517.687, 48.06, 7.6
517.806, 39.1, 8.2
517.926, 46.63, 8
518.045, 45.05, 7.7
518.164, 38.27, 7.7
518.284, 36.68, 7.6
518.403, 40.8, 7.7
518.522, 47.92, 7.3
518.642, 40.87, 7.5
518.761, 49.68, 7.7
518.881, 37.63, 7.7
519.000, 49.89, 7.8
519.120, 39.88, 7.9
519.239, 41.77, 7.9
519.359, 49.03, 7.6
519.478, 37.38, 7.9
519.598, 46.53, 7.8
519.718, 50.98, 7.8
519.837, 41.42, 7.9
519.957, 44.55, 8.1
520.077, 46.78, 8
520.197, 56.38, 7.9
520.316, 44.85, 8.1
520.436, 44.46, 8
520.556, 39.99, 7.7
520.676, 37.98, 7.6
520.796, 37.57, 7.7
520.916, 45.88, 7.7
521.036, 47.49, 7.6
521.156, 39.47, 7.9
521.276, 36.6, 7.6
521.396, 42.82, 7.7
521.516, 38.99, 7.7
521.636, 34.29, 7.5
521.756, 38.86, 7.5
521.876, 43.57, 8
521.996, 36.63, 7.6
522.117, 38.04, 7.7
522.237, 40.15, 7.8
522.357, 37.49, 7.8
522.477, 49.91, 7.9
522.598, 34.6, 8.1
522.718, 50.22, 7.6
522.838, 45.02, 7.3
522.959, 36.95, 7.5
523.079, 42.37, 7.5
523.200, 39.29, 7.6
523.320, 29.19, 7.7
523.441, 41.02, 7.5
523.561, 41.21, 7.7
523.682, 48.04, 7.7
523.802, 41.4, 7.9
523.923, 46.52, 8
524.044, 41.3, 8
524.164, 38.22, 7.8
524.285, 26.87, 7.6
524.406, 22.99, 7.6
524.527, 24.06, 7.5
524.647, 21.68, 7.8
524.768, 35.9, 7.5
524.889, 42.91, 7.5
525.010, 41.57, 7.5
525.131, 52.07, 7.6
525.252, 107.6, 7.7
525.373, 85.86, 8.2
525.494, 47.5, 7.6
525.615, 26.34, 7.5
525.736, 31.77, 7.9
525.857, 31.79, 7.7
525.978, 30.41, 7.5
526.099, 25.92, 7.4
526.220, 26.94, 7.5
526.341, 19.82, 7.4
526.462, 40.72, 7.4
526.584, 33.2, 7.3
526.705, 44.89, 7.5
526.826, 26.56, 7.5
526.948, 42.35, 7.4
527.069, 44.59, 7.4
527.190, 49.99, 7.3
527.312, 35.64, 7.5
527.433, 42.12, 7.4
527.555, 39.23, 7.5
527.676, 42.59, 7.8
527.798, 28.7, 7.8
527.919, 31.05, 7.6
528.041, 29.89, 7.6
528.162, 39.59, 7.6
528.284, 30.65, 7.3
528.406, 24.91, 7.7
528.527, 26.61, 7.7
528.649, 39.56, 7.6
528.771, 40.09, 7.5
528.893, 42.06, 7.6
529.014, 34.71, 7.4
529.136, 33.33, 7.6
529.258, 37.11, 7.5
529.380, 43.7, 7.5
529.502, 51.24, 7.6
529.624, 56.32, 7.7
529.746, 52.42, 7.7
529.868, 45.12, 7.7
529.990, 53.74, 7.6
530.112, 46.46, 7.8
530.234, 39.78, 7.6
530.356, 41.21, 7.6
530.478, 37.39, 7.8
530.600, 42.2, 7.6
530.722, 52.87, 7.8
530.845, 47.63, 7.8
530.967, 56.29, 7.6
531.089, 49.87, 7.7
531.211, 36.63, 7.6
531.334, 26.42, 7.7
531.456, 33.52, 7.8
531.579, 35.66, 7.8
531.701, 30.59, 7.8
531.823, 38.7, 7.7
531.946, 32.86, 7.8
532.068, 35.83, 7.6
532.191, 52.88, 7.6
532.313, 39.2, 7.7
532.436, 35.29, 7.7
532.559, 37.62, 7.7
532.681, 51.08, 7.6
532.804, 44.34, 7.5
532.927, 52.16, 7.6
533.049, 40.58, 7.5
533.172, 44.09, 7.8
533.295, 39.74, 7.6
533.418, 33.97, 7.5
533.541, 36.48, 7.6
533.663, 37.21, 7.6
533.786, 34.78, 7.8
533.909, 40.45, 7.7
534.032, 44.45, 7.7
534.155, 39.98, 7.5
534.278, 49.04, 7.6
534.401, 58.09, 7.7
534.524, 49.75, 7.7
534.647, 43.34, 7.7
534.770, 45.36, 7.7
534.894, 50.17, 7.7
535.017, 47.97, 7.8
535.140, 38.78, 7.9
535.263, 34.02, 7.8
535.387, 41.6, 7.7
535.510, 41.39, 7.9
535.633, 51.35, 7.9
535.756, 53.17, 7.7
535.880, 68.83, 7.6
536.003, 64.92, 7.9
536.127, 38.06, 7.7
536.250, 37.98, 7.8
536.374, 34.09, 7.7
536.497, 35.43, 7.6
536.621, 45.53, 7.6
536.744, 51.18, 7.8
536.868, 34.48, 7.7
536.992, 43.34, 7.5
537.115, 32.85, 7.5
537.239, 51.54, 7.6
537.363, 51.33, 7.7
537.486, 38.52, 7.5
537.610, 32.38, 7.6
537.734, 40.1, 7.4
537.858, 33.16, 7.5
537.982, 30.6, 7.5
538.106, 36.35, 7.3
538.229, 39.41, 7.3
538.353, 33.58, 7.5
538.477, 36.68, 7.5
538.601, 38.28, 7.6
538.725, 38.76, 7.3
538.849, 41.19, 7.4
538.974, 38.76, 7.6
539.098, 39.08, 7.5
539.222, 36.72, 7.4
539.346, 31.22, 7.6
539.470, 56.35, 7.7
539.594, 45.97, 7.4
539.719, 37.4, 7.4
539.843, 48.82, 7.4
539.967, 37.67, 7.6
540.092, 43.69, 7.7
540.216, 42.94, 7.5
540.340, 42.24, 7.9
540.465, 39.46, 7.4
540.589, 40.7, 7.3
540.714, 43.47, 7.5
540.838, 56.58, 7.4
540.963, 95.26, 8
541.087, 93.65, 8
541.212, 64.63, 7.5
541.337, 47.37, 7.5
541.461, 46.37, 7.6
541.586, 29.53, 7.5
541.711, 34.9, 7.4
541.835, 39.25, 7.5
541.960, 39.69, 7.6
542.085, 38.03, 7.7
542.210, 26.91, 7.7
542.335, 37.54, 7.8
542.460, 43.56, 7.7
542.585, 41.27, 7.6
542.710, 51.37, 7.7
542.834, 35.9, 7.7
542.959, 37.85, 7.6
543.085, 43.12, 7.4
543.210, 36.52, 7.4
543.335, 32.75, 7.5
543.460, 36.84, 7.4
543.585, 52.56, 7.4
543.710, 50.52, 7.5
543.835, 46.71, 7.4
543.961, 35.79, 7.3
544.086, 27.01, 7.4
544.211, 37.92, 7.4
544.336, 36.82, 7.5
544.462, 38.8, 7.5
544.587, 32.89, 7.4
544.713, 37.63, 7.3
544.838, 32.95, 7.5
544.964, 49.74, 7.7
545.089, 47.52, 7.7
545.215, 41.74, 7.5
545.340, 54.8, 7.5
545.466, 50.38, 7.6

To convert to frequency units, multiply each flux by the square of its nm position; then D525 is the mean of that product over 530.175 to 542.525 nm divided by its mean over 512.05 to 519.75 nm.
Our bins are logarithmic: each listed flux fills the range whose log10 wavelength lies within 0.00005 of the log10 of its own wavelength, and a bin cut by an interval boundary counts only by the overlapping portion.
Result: 1.1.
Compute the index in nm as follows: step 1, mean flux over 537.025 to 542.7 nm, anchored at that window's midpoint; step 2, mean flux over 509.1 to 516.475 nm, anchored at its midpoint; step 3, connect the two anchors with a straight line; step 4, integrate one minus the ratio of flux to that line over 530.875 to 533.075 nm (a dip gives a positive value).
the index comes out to 0.12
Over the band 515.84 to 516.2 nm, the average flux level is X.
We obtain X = 41.5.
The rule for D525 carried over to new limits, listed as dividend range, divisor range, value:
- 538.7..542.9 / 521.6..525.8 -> 1.15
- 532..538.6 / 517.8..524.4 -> 1.07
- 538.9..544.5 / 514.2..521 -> 1.11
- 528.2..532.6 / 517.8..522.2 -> 0.99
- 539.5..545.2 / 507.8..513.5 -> 1.13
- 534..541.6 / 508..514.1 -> 1.13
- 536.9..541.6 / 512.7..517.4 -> 1.13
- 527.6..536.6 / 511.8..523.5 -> 1.04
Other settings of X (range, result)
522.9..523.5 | 37.8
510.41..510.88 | 43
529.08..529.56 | 41.3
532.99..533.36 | 41.3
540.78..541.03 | 76.7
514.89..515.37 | 38.4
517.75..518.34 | 41.1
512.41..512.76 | 46.9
